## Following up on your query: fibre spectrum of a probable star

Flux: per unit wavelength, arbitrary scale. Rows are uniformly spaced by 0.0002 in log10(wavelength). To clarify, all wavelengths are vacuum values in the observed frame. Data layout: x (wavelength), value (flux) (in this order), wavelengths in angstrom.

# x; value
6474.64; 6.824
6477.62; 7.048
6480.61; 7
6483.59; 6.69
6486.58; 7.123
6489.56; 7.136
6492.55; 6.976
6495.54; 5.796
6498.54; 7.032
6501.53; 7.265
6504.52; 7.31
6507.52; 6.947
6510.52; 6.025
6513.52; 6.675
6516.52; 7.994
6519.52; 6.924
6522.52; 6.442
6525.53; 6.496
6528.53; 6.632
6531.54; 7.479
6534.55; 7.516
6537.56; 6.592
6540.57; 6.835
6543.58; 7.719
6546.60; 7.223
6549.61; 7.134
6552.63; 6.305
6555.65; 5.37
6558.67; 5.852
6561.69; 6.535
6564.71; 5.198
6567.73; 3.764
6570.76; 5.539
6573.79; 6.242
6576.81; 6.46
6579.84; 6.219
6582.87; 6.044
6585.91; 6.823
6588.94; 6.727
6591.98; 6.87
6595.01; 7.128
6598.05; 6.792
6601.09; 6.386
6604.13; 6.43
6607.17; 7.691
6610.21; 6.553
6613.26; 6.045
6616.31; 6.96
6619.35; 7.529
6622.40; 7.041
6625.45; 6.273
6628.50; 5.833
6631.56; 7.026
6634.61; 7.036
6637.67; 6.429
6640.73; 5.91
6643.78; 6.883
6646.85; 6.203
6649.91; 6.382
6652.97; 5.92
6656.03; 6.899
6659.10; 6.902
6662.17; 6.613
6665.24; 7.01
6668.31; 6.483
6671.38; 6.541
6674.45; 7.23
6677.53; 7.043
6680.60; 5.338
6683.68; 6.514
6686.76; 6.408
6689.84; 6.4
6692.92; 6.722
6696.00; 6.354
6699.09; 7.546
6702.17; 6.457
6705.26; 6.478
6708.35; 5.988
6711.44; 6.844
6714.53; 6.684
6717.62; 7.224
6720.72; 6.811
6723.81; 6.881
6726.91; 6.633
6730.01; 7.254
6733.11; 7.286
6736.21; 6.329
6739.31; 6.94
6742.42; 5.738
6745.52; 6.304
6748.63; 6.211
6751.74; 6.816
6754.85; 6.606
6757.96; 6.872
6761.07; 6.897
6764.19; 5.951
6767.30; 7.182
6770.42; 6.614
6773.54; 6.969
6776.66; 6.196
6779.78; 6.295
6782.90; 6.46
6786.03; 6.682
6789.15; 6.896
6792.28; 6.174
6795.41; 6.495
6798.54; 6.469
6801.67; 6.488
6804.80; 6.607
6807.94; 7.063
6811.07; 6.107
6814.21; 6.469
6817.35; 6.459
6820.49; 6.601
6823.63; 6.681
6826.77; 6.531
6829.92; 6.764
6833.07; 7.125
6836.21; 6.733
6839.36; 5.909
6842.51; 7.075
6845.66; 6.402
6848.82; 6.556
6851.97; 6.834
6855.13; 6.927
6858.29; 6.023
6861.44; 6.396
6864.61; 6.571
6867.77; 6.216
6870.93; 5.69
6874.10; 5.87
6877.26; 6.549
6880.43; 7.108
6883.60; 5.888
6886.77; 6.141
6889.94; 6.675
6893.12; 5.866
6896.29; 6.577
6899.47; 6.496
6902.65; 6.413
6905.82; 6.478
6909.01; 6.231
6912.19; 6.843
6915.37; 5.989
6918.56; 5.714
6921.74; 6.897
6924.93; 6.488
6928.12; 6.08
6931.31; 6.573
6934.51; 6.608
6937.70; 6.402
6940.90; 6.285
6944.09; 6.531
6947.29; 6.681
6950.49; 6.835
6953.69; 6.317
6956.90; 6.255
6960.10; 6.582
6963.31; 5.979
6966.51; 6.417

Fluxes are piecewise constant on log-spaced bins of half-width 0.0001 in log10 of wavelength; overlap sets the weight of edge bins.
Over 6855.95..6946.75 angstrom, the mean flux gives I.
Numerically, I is 6.35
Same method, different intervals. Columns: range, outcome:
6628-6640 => 6.6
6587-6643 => 6.71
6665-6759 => 6.64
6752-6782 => 6.63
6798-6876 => 6.5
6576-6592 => 6.49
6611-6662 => 6.58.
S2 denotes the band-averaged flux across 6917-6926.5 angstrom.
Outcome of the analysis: 6.37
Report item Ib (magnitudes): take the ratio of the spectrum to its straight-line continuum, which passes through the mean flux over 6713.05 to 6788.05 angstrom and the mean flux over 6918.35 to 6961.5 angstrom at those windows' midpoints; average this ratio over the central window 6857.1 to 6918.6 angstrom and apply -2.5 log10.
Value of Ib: 0.04 mag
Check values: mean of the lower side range 6.66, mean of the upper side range 6.47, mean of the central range 6.3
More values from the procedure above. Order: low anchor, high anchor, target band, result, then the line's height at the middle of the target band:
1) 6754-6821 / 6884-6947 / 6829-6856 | -0.034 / 6.49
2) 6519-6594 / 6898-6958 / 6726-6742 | -0.063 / 6.43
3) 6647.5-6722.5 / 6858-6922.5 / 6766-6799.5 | -0.018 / 6.47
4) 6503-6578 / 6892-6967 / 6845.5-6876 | 0.013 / 6.42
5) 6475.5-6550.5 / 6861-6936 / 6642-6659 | 0.041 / 6.74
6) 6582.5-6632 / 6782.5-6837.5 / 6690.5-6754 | -0.003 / 6.65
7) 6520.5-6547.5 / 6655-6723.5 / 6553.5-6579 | 0.219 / 6.92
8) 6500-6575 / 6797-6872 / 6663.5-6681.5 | -0.017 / 6.55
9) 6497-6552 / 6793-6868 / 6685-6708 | 0.027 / 6.76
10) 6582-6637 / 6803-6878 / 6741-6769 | 0.013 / 6.59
